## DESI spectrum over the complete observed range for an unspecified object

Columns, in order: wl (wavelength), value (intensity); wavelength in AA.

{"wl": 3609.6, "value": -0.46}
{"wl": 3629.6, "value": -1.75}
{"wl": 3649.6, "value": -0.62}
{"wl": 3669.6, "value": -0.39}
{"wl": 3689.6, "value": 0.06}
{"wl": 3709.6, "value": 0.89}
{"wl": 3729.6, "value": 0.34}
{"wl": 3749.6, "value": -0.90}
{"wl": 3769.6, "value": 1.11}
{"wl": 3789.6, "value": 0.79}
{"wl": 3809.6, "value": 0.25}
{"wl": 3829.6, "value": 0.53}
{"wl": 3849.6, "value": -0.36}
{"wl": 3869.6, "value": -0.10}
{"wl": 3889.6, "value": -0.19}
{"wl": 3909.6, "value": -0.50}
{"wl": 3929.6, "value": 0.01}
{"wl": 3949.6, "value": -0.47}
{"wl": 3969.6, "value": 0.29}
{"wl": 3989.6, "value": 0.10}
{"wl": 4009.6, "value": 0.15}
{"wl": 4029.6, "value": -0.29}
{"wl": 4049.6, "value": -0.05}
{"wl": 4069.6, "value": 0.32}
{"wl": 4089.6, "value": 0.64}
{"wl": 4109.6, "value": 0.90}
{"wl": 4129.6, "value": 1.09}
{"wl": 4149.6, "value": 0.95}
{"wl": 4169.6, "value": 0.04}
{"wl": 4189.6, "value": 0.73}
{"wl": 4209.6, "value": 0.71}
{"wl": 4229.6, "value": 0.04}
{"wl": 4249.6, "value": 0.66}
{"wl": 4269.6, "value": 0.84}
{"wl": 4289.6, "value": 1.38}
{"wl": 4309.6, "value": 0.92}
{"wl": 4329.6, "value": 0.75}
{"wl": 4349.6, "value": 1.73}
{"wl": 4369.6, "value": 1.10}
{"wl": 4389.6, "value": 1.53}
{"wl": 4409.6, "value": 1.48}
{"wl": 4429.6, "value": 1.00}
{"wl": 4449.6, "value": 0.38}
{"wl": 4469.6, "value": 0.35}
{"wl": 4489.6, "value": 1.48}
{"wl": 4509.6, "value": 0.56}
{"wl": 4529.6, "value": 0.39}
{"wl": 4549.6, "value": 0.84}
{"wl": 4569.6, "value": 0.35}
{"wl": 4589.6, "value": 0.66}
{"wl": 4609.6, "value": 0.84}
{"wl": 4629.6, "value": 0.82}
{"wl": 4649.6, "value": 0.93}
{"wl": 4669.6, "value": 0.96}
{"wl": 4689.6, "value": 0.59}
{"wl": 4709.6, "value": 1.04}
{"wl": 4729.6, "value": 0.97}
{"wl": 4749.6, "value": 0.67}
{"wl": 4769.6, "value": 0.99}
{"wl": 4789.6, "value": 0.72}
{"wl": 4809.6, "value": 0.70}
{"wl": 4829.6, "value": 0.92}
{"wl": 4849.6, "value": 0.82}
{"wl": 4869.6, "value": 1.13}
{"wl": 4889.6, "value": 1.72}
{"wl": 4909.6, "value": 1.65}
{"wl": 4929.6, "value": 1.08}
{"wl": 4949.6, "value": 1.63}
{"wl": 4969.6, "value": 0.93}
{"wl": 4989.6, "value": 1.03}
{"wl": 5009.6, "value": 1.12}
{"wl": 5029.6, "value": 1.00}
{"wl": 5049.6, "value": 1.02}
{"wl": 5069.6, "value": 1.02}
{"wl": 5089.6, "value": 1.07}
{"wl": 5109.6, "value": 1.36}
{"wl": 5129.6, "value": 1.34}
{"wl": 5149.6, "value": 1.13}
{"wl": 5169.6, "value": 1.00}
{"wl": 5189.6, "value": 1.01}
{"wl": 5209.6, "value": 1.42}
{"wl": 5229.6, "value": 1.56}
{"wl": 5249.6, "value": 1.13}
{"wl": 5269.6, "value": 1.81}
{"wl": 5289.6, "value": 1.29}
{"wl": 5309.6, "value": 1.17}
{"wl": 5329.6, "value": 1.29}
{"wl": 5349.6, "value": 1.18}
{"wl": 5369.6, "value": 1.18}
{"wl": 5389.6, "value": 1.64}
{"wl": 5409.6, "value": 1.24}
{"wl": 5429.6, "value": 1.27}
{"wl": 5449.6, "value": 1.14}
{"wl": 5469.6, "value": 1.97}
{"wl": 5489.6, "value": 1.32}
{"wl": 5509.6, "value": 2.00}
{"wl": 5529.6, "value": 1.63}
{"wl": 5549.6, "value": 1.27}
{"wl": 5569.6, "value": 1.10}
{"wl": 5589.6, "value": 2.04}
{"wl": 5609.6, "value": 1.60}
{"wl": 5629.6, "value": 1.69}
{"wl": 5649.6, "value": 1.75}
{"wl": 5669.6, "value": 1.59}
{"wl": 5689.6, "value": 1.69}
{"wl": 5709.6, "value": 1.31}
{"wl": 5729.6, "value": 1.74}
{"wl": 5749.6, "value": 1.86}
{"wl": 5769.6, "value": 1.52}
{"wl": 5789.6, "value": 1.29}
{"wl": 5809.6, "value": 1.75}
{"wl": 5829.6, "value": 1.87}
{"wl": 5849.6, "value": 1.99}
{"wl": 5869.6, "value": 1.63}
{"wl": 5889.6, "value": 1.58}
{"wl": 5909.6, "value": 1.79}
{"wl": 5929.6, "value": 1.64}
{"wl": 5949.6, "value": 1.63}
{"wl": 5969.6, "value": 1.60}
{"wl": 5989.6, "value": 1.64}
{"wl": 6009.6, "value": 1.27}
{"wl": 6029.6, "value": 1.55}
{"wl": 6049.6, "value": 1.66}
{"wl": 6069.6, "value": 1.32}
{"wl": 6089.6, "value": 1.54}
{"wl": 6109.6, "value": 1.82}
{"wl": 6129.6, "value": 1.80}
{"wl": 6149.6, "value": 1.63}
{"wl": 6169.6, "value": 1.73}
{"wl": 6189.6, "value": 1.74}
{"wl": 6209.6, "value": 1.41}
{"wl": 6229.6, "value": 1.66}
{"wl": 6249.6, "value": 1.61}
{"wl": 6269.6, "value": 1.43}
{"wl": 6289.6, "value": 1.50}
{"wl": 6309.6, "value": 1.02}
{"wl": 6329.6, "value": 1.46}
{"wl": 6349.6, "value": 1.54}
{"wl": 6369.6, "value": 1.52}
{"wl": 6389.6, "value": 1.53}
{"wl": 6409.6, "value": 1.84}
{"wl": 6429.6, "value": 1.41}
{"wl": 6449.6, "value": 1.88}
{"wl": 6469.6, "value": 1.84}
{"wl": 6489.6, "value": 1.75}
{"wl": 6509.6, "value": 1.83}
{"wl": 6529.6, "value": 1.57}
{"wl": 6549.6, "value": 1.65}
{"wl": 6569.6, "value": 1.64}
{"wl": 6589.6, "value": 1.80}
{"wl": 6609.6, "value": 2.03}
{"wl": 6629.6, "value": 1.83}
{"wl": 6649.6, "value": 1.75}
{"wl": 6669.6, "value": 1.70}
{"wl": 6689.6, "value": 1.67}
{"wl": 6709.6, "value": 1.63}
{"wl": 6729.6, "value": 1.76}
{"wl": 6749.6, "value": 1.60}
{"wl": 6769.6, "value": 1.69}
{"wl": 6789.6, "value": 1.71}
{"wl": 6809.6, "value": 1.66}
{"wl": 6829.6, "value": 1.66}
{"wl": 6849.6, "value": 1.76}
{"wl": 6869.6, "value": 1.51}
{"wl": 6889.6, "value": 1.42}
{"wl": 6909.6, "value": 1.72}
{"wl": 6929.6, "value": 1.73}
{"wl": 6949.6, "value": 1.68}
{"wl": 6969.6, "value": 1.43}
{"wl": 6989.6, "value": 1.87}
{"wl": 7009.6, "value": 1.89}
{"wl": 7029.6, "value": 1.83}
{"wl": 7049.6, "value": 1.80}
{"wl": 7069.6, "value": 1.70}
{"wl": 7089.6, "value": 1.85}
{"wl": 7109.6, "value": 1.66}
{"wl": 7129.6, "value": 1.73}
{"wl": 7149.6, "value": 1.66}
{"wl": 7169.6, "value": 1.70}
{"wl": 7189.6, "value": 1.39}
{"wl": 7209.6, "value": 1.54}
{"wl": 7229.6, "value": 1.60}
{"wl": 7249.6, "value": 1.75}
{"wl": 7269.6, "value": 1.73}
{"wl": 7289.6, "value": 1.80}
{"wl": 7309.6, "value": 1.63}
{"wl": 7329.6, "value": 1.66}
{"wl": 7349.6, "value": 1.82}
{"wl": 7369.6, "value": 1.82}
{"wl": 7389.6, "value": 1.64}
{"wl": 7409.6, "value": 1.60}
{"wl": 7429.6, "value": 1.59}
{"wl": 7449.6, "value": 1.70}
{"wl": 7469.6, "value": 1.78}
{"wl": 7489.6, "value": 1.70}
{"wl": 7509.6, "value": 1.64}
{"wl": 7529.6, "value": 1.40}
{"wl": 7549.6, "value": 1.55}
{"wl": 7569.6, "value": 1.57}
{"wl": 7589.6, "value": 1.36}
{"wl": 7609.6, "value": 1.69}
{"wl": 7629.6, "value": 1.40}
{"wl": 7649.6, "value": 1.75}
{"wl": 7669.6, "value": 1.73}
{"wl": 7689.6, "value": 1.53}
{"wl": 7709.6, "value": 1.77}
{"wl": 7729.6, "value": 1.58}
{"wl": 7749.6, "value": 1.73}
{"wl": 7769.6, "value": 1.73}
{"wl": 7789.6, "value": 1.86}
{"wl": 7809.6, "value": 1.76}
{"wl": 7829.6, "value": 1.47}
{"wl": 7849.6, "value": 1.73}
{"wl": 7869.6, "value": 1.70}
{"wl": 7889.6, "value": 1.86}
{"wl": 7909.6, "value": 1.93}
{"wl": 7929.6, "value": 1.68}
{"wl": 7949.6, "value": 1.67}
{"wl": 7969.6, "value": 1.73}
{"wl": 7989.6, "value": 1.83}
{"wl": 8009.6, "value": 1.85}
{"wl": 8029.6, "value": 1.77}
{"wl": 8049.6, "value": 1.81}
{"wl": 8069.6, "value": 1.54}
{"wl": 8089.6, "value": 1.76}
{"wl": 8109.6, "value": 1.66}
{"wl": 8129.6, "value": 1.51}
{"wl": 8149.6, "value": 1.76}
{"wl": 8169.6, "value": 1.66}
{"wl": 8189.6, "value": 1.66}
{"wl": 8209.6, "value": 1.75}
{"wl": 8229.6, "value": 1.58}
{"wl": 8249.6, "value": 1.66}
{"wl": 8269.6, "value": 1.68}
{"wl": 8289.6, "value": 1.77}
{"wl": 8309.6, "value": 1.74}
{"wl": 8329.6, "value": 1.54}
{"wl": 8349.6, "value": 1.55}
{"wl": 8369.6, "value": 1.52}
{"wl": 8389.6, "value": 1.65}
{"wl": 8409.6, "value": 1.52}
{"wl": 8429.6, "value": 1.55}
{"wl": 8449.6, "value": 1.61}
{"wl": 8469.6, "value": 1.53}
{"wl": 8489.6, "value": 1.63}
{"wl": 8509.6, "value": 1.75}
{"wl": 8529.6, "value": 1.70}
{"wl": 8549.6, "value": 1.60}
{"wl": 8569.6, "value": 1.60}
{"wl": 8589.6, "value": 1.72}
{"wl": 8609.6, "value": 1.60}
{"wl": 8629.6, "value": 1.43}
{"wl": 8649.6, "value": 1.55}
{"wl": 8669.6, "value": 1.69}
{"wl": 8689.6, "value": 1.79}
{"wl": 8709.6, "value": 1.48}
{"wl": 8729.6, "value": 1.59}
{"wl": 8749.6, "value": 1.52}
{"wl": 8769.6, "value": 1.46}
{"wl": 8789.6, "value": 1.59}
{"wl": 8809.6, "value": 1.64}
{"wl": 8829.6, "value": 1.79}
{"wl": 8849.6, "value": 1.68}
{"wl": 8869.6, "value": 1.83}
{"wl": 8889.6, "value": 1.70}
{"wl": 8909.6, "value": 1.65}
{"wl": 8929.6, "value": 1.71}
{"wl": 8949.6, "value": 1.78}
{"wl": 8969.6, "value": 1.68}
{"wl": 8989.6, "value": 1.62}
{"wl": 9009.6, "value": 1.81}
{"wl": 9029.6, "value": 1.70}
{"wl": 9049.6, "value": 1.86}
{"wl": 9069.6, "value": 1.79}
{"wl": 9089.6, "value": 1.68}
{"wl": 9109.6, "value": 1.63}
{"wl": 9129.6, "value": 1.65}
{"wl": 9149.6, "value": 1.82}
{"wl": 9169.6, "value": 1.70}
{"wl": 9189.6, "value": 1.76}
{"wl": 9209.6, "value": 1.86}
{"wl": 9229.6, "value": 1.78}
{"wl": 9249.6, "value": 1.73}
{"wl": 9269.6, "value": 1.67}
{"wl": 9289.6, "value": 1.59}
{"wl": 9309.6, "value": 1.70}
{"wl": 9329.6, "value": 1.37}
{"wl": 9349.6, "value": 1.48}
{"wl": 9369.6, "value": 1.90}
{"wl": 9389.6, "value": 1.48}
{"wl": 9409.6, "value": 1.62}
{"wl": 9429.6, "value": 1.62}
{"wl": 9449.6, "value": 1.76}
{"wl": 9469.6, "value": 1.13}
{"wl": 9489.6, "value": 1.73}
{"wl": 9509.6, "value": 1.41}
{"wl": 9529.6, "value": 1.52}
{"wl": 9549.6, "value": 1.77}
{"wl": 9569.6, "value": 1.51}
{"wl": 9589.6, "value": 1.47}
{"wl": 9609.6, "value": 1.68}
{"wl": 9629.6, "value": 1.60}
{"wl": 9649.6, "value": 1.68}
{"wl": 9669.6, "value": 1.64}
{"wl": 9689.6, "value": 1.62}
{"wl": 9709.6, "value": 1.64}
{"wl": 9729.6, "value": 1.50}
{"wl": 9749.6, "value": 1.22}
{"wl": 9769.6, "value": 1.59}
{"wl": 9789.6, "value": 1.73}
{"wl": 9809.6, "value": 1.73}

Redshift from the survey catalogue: 0.22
